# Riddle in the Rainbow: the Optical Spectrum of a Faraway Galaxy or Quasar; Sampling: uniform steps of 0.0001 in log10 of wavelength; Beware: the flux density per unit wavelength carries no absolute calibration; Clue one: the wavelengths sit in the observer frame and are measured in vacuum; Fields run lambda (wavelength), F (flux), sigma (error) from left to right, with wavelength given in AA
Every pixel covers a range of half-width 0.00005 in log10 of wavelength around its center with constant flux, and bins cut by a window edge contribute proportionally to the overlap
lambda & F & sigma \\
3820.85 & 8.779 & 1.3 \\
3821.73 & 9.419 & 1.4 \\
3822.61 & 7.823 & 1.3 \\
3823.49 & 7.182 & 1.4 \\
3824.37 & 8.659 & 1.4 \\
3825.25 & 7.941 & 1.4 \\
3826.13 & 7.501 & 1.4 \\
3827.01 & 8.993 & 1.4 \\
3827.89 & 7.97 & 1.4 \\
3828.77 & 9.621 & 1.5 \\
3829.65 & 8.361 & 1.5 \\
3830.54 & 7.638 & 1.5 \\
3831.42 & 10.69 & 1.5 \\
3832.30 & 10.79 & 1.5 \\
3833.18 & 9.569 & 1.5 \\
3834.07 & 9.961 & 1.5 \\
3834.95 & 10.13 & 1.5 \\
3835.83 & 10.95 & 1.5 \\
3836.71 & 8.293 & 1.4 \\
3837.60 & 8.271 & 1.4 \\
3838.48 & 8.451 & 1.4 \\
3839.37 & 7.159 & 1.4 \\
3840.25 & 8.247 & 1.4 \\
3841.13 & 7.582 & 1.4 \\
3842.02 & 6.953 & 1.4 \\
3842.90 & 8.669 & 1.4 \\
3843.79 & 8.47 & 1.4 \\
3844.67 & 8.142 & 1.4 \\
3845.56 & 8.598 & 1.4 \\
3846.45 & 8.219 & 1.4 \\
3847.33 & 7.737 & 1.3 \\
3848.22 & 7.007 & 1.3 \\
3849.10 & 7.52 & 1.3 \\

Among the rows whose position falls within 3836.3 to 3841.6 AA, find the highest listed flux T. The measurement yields 8.451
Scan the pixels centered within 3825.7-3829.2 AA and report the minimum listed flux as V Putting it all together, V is 7.501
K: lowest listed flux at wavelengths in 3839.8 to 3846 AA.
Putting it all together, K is 6.953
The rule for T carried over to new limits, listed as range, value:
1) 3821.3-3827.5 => 9.419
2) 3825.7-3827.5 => 8.993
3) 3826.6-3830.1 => 9.621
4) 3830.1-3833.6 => 10.79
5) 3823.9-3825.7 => 8.659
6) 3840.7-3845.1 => 8.669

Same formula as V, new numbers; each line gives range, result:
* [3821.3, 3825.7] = 7.182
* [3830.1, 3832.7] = 7.638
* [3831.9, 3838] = 8.271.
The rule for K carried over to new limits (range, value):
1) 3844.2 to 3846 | 8.142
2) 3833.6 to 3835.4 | 9.961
